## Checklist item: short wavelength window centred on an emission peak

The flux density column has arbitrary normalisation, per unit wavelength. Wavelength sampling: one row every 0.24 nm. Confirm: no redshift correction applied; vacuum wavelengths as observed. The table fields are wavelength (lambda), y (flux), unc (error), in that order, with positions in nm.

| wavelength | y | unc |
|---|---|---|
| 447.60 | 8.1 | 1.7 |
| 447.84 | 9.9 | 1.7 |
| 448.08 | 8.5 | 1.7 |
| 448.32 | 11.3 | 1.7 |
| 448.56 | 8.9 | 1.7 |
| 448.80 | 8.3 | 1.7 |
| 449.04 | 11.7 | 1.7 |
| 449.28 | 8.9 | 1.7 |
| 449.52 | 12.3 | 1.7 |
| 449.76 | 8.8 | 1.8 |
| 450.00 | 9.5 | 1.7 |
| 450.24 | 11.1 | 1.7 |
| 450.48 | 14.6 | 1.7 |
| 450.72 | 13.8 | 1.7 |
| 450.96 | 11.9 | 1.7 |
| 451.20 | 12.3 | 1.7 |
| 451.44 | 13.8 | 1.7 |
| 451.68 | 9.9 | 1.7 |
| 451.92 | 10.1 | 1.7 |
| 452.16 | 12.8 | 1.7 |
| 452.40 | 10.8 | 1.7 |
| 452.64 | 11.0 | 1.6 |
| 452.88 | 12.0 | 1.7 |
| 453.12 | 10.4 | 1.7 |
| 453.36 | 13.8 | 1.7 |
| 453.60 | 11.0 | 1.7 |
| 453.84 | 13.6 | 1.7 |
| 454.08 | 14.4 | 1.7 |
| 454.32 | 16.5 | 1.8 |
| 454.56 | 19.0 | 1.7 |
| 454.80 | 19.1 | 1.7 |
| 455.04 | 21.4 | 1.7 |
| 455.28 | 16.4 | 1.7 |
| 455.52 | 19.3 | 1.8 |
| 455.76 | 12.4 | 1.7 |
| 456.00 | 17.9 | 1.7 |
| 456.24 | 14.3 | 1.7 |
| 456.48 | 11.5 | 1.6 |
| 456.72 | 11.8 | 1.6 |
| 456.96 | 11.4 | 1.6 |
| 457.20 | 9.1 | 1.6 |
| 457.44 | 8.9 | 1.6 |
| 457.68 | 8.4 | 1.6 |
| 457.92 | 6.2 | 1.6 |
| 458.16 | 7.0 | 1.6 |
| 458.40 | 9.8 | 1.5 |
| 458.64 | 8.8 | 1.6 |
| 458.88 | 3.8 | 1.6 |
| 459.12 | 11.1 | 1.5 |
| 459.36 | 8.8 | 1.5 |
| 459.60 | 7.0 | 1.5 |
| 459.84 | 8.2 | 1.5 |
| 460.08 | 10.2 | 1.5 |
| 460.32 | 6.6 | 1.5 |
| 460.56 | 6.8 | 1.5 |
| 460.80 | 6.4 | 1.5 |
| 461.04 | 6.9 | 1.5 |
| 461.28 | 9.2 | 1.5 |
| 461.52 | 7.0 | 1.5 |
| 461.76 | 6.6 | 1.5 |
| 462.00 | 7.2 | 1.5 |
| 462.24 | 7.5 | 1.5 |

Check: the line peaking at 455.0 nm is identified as C III]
